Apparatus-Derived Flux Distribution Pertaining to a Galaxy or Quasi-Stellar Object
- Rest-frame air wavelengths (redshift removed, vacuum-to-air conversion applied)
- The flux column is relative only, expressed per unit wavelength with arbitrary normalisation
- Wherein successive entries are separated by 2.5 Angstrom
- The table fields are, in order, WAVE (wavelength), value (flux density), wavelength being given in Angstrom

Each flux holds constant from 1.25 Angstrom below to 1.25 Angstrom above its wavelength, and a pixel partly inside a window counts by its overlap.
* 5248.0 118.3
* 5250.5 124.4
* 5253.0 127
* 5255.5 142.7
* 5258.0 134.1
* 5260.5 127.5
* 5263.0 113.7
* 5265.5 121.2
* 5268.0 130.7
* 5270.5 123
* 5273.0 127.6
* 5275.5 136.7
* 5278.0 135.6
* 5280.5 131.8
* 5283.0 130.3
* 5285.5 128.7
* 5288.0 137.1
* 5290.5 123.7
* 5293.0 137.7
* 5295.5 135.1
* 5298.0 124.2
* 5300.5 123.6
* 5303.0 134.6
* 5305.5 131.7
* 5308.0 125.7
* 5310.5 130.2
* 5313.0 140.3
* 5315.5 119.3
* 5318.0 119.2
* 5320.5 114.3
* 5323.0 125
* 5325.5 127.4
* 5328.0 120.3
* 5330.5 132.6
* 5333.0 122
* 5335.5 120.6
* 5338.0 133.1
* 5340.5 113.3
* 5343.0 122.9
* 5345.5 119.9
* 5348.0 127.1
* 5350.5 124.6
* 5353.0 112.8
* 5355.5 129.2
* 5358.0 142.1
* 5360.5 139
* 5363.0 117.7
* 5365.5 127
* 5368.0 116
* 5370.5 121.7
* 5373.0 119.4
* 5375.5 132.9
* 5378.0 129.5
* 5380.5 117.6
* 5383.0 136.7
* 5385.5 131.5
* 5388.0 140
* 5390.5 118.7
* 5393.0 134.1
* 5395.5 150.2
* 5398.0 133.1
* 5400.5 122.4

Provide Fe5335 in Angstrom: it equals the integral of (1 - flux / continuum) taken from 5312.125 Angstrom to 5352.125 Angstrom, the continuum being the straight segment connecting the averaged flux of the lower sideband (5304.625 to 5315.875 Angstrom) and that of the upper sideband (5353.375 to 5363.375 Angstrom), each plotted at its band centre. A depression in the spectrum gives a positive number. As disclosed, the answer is 2.2 Angstrom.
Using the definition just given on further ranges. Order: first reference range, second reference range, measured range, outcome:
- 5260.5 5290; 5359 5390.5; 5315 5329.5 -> 0.8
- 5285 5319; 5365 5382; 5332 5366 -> 0.1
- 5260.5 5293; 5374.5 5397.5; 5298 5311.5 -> 0.1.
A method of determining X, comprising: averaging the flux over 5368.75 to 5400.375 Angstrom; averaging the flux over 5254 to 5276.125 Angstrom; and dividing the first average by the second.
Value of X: 1.0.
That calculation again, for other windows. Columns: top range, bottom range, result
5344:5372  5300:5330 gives 0.99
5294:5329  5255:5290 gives 0.98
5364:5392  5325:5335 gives 1.01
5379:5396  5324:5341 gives 1.06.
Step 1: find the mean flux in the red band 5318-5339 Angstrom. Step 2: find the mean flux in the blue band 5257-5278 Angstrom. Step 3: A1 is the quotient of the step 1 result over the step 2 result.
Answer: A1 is 0.97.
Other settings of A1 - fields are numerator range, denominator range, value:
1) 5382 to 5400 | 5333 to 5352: 1.09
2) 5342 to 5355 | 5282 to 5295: 0.93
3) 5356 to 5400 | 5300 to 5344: 1.03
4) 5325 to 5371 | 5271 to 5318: 0.96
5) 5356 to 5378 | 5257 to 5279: 1.00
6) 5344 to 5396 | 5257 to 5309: 0.99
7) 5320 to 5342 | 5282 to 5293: 0.94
